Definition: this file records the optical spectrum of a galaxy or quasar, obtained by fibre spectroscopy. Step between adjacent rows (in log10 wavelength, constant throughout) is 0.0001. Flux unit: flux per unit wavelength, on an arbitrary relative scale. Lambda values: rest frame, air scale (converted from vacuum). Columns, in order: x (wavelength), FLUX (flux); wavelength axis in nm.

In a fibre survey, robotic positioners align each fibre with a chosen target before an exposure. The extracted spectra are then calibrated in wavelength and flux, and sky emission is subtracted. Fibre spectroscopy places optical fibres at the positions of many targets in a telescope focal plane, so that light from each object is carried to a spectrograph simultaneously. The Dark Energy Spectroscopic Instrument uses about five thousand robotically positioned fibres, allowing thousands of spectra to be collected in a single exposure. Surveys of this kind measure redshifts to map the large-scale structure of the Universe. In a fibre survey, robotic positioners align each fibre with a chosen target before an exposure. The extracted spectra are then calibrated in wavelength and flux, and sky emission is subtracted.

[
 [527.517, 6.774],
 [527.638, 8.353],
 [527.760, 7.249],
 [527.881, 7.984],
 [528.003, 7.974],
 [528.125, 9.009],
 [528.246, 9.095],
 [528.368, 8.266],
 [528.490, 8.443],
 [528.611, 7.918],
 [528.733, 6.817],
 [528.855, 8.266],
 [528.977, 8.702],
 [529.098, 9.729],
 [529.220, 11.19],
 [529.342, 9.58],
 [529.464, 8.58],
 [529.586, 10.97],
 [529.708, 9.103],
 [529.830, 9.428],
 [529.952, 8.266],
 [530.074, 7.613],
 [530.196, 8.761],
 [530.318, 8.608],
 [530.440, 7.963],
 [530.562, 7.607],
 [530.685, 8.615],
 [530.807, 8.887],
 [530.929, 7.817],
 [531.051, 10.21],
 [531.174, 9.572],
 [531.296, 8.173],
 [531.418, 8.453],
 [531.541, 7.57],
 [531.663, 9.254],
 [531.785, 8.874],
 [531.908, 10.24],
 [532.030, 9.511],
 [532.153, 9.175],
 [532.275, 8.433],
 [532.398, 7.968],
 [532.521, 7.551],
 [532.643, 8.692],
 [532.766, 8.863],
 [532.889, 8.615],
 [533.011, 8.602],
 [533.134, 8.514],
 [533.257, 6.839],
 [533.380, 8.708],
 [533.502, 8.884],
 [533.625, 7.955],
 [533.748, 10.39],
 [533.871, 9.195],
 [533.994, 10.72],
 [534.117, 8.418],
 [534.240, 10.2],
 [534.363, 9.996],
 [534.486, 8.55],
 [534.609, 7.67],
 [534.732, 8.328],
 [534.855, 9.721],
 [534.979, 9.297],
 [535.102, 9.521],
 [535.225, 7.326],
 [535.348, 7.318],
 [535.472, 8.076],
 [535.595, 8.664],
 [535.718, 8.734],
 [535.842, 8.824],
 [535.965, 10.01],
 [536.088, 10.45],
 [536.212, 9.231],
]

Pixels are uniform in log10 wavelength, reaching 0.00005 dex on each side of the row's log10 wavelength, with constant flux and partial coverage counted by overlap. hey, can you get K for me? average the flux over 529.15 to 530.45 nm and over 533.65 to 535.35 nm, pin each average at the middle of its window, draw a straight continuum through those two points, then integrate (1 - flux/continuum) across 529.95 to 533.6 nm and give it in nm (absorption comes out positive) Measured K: 0.22 nm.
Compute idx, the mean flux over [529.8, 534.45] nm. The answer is 8.76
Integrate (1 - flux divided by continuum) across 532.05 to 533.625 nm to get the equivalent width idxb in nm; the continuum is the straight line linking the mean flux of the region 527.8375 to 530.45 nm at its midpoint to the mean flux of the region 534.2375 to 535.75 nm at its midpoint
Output 0.05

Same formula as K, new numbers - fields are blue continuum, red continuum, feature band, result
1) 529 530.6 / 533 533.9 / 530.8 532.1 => -0.02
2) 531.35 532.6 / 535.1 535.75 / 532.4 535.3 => -0.13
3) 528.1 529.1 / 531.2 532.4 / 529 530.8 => -0.09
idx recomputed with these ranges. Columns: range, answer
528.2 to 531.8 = 8.74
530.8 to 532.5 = 8.83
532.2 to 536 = 8.72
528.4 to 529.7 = 9.01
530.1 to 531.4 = 8.59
